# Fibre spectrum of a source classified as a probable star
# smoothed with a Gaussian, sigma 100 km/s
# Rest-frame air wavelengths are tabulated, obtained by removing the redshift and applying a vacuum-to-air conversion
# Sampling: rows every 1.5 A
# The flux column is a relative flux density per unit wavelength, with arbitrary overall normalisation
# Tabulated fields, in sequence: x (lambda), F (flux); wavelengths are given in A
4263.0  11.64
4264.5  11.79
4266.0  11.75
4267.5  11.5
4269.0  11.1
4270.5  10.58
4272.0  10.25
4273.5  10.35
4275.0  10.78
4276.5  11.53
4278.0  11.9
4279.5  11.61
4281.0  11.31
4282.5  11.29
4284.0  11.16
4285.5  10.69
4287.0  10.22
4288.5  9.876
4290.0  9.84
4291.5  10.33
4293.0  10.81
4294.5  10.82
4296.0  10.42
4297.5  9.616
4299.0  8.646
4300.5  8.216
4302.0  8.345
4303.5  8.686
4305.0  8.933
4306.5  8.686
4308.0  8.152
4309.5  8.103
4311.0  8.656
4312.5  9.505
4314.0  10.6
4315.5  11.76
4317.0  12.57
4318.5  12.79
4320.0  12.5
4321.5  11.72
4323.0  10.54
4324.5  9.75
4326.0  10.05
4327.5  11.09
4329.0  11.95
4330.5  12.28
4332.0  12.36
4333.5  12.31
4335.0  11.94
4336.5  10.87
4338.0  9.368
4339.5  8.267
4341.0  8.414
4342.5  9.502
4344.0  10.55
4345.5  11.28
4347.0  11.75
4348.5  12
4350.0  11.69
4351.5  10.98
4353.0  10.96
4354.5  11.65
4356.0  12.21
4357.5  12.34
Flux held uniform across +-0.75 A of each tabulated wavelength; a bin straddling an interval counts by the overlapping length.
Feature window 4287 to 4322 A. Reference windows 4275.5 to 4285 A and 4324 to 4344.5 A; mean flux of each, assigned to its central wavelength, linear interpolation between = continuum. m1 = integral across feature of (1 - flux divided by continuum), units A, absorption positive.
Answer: 3.4 A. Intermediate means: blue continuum 11.4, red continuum 10.6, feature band 9.97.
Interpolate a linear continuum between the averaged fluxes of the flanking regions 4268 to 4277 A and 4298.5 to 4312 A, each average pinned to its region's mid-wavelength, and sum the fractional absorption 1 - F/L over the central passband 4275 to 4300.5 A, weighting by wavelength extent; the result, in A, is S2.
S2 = -2.2 A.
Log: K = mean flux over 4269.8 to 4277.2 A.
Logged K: 10.7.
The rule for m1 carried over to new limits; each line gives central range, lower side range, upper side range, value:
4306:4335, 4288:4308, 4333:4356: -2.15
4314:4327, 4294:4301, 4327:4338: -0.57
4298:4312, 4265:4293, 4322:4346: 2.93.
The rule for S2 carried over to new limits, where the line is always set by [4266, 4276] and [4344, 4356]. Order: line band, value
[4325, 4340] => 0.3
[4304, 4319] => 1.7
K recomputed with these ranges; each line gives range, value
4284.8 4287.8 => 10.4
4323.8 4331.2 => 11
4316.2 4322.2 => 12.4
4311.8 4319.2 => 11.4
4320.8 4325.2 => 10.7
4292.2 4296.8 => 10.7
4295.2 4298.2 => 10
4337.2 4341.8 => 8.72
